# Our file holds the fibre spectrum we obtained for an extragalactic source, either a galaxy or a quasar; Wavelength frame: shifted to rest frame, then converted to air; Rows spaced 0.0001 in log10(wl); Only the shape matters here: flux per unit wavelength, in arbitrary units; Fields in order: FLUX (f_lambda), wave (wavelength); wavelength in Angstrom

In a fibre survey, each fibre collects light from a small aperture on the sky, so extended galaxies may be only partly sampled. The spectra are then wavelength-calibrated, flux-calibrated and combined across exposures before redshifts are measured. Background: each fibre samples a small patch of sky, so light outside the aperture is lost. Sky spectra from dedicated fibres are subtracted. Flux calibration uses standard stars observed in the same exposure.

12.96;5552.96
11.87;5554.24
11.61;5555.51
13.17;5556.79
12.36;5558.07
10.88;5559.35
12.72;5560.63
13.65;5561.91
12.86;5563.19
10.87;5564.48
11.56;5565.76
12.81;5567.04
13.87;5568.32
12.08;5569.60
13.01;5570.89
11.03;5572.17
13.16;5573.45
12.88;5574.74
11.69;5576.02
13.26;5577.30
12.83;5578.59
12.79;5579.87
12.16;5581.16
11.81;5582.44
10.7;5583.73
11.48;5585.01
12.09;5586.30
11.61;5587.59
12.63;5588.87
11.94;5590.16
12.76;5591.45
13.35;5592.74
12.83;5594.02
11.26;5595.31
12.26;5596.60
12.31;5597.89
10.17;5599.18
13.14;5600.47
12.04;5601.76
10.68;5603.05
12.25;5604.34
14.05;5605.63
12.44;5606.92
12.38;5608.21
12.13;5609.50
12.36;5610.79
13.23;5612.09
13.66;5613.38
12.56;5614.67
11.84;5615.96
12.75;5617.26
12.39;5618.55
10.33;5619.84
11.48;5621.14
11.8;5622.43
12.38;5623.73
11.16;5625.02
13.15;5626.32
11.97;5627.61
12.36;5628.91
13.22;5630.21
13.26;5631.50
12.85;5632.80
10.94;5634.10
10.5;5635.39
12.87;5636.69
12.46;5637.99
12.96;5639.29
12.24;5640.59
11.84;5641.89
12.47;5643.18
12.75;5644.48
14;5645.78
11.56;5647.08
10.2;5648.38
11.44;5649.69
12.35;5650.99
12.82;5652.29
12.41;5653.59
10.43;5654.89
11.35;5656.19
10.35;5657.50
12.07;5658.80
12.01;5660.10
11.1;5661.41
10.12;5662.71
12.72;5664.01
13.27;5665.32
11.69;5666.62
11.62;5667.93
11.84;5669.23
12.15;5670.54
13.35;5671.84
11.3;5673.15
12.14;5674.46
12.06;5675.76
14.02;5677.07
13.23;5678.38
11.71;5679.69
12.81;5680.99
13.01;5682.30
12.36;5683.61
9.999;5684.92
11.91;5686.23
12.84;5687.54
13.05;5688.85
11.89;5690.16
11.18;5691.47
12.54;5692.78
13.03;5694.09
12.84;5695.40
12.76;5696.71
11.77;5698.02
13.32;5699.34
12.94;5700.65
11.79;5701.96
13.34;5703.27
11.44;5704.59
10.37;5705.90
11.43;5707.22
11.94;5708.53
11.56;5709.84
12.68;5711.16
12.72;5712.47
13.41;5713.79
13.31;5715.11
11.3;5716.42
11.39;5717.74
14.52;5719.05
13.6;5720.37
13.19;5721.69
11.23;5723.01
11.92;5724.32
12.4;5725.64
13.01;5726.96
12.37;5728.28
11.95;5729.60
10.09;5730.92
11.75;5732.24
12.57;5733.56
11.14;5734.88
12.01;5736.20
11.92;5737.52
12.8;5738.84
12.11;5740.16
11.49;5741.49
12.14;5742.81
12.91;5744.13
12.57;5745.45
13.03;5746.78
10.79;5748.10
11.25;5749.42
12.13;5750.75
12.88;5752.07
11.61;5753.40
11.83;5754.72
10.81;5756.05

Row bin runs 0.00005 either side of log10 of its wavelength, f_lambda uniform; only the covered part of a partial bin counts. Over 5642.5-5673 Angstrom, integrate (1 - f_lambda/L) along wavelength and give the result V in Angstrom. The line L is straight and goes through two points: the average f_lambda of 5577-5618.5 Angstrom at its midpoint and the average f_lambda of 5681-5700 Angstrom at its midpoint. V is 1.0 Angstrom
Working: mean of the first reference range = 12.3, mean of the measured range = 11.9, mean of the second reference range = 12.3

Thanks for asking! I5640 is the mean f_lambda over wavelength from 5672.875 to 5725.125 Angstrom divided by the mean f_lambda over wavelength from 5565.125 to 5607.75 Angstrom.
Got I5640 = 1.0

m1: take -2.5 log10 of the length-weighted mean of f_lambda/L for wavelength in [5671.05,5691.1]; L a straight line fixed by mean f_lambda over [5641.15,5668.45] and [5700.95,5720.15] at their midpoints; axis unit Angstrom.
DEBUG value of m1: -0.03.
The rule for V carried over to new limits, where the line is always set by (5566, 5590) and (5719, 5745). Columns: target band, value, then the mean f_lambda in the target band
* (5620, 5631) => 0.1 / 12.1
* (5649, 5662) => 0.7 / 11.6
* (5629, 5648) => -0.2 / 12.4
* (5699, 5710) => 0.2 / 12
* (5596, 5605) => 0.3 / 11.8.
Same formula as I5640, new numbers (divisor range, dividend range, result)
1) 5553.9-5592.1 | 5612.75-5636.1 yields 0.99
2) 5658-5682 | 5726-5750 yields 0.99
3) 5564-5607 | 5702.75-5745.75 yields 1.00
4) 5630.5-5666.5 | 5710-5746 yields 1.03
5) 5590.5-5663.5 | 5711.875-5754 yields 1.01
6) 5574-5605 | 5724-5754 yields 0.99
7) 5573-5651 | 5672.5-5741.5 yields 1.00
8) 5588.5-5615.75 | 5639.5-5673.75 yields 0.96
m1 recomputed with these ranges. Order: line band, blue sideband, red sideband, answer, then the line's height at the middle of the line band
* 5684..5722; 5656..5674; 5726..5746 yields -0.04 mag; 11.9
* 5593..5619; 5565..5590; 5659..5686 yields -0.01 mag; 12.2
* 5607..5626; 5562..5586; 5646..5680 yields -0.01 mag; 12.1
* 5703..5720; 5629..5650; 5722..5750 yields -0.02 mag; 12.1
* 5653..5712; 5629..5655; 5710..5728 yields 0.03 mag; 12.4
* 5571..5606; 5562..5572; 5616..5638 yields 0.01 mag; 12.3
